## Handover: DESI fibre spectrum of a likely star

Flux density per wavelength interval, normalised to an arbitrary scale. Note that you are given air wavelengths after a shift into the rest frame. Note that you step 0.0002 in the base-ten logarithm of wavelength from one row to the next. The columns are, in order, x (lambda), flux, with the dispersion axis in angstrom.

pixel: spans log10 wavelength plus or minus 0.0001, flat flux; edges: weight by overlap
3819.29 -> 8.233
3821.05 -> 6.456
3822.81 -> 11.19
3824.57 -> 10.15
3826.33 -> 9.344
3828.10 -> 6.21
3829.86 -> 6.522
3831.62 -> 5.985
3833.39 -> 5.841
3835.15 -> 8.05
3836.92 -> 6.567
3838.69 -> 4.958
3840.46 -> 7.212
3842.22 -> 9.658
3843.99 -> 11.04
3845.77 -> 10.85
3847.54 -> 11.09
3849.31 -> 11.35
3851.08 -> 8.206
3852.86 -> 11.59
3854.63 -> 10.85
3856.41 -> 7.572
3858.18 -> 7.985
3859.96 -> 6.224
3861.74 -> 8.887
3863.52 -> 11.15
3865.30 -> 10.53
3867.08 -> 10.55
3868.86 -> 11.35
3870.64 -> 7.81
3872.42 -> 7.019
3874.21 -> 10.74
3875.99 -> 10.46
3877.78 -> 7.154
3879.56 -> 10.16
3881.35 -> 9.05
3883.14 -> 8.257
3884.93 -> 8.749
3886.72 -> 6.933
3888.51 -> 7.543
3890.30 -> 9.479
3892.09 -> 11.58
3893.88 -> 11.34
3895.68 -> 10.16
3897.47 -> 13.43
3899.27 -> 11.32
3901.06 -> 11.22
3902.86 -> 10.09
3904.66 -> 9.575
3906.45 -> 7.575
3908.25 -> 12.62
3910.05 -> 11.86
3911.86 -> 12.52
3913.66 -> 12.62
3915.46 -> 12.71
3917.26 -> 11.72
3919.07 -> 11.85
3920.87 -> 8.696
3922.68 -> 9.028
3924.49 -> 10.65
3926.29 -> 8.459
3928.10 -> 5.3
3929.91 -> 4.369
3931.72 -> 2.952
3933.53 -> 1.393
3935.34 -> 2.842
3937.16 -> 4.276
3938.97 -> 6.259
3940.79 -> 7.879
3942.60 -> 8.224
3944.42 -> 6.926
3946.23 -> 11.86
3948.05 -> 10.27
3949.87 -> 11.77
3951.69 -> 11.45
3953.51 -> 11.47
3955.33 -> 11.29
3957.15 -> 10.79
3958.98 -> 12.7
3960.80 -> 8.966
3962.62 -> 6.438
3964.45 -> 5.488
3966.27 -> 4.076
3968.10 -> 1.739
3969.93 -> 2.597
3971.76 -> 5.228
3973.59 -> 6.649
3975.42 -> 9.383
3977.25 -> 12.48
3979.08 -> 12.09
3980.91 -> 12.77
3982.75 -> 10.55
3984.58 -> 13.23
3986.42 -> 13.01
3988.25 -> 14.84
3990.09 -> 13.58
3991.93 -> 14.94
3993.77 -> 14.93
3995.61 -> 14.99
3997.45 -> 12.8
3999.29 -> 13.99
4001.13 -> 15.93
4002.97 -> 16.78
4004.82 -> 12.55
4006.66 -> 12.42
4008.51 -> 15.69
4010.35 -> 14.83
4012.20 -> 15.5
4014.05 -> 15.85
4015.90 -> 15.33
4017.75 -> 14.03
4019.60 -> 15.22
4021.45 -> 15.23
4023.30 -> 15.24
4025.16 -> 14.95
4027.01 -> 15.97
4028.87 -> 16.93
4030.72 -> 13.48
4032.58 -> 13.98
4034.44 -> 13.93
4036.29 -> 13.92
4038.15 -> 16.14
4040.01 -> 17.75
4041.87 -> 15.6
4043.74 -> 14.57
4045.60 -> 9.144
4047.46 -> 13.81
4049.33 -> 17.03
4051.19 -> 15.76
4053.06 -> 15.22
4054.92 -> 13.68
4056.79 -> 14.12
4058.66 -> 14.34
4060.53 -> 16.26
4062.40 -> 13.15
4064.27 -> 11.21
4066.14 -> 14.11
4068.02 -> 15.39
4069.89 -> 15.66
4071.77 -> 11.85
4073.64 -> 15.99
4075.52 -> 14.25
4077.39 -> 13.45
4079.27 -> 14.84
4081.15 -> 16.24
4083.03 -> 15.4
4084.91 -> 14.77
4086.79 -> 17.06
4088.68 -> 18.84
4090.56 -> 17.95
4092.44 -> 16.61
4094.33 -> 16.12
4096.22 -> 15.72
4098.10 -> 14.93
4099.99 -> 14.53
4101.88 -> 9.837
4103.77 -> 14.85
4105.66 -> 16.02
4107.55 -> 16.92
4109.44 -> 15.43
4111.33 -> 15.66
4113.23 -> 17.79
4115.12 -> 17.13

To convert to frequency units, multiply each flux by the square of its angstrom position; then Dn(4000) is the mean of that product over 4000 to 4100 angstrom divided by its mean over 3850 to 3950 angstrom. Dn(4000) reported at 1.78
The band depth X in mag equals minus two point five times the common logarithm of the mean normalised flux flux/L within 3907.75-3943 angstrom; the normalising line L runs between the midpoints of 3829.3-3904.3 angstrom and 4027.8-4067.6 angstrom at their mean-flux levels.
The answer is 0.29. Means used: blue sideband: 9.22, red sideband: 14.5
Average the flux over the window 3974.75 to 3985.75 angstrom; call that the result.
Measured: 11.8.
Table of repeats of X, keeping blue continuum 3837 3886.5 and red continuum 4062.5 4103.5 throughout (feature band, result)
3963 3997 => 0.22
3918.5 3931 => 0.30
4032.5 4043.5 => -0.11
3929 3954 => 0.49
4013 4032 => -0.14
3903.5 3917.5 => -0.09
